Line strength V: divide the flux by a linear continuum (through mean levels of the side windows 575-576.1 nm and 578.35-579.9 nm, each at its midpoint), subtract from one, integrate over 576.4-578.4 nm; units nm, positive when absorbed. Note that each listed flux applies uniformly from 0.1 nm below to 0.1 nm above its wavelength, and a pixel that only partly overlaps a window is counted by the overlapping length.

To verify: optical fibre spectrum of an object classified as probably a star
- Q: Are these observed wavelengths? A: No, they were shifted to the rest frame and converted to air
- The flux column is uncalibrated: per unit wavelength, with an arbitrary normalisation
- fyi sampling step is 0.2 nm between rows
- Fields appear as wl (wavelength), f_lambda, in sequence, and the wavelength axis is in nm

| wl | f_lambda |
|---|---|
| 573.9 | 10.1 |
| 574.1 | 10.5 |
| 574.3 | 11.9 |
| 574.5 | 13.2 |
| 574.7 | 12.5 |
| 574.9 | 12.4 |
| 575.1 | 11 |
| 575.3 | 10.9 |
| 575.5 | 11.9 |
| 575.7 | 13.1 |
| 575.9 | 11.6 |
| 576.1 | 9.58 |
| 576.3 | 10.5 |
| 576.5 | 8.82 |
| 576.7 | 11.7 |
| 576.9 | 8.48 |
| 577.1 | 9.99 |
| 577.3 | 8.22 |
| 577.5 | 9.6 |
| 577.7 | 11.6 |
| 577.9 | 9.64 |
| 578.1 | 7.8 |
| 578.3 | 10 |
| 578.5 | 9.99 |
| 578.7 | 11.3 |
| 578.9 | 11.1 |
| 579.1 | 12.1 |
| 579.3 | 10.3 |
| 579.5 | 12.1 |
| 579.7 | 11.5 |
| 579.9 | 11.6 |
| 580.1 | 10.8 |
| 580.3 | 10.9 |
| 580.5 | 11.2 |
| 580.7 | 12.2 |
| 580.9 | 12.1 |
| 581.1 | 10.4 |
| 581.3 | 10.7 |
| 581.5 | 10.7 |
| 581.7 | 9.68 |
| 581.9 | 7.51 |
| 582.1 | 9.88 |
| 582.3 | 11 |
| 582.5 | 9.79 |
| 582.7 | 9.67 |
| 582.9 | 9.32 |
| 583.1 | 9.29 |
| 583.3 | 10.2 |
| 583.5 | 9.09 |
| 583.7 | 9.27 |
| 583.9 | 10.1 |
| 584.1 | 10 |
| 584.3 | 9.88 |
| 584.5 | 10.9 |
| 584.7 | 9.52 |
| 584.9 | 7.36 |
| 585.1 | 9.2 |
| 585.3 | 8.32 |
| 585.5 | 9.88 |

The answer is 0.31 nm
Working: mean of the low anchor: 11.5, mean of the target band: 9.58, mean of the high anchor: 11.2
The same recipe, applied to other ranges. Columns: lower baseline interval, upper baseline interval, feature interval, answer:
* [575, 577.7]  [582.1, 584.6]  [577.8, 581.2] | -0.23 nm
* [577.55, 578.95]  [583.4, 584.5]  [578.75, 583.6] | -0.29 nm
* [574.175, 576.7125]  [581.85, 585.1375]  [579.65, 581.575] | -0.18 nm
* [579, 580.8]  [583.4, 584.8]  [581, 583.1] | 0.15 nm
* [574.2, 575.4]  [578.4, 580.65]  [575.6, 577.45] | 0.24 nm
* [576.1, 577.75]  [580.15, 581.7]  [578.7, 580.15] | -0.11 nm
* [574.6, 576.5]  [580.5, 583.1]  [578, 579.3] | 0.05 nm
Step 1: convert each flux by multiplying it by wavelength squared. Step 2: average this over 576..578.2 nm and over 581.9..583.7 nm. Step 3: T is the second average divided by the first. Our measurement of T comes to 1.02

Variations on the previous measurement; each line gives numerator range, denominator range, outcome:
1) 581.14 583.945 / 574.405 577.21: 0.90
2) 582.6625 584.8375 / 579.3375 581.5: 0.87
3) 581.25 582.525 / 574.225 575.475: 0.84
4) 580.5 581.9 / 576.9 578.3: 1.15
